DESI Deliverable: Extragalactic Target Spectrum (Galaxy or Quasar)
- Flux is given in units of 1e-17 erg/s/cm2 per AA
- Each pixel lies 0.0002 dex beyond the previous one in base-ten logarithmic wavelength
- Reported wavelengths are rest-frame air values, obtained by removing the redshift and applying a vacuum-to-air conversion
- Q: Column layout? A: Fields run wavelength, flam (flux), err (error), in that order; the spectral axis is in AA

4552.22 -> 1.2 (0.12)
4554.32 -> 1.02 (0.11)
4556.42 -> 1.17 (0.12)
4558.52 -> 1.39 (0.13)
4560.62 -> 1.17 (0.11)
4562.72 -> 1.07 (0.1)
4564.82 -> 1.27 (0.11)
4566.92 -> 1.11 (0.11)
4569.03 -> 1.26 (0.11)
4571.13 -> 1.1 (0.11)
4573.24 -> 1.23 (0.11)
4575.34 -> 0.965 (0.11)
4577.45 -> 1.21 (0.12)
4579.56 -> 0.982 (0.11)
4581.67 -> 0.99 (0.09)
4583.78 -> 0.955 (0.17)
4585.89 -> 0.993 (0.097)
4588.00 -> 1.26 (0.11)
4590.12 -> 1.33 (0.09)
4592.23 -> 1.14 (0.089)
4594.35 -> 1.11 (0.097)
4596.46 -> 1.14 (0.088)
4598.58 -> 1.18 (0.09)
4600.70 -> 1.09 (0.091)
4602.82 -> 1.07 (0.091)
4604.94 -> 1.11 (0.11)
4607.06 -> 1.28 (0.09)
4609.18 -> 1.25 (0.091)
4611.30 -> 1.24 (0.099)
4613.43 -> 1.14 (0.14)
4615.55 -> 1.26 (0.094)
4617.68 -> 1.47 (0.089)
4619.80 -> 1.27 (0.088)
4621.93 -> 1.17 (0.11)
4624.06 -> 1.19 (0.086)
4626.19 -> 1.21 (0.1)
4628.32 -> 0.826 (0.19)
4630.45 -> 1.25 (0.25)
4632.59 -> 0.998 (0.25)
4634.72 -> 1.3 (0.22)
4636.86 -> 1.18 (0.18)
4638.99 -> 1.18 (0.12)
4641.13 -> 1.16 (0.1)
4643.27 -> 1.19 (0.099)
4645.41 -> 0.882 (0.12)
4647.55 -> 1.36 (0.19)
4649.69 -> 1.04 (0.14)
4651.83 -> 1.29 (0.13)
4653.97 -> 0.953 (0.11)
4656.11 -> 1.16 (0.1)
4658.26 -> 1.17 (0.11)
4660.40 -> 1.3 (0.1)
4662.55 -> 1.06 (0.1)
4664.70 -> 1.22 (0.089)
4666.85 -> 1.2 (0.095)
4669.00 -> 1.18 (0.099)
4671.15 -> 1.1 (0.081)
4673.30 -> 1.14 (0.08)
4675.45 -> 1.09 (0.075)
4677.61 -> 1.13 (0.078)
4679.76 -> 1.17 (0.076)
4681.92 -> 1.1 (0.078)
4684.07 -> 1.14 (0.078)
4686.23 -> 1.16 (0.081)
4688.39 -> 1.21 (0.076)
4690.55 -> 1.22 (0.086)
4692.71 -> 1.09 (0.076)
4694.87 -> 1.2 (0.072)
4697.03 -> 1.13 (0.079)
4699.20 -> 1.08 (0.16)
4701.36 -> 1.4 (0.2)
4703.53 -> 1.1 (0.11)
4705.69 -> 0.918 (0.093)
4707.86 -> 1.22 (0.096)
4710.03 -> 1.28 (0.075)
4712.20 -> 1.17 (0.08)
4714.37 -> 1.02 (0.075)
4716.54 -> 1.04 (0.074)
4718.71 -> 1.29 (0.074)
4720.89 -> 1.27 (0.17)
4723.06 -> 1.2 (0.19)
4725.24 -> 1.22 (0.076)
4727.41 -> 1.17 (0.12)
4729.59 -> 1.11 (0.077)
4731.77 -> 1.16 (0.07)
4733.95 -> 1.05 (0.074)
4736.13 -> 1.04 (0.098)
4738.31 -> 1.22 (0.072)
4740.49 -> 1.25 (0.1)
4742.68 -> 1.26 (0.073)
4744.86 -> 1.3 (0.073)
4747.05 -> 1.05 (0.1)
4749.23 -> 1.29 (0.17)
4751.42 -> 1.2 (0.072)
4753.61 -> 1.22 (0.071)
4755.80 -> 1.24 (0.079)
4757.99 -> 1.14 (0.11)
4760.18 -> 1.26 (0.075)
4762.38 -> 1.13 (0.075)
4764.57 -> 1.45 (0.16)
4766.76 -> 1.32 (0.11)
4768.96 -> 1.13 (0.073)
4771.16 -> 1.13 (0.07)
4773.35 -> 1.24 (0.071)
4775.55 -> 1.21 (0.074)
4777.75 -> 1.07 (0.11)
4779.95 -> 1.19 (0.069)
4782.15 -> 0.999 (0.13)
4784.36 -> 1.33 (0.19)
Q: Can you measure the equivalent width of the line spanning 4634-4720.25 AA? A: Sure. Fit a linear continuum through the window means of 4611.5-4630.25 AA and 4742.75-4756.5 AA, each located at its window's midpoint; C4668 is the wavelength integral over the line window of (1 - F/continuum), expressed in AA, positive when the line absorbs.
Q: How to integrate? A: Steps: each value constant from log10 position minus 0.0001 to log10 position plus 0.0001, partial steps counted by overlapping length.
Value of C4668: 3.66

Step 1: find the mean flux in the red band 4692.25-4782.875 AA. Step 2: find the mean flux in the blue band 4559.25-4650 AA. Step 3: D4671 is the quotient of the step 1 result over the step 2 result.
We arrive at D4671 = 1.0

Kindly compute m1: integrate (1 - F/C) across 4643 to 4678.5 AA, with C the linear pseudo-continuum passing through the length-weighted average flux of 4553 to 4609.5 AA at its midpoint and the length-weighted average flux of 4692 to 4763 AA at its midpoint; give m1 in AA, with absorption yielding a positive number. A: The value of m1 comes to 0.5 AA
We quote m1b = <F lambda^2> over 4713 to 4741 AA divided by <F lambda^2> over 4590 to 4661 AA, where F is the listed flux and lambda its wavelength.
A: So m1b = 1.0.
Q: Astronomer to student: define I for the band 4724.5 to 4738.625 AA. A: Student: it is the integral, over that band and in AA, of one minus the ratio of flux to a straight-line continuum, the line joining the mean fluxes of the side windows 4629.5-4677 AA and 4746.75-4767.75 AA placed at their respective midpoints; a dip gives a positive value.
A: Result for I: 1.0 AA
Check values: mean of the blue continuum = 1.15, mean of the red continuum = 1.24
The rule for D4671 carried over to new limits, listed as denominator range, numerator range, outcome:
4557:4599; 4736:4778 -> 1.06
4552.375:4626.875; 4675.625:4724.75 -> 1.00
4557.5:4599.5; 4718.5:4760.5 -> 1.05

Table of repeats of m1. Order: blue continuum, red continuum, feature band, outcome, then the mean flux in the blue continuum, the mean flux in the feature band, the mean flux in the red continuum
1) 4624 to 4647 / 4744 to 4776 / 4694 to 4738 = 1.2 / 1.13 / 1.15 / 1.22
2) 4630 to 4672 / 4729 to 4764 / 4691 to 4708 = 0.5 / 1.16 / 1.14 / 1.19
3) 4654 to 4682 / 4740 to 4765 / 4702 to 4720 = 0.8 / 1.15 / 1.14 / 1.23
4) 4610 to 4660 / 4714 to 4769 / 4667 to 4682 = 0.6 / 1.17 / 1.14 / 1.2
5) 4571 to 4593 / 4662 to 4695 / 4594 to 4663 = -2.5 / 1.1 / 1.17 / 1.15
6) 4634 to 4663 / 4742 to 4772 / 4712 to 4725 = 0.3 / 1.16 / 1.17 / 1.22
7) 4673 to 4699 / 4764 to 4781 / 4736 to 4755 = -0.3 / 1.15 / 1.21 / 1.21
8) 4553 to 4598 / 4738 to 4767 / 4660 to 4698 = 1.3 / 1.14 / 1.16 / 1.24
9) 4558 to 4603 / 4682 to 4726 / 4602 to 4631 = -1.3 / 1.14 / 1.2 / 1.17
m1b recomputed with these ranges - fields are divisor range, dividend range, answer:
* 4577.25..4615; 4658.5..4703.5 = 1.06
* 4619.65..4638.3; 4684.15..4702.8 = 1.06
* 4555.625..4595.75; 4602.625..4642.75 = 1.06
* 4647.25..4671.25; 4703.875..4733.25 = 1.02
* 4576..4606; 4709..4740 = 1.11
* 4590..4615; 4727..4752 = 1.07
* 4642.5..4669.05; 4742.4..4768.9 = 1.12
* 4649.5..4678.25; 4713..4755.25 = 1.06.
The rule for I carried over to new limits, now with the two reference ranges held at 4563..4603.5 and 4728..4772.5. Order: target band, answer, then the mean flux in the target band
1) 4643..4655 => 0.4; 1.12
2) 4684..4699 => 0.1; 1.16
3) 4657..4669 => -0.3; 1.19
